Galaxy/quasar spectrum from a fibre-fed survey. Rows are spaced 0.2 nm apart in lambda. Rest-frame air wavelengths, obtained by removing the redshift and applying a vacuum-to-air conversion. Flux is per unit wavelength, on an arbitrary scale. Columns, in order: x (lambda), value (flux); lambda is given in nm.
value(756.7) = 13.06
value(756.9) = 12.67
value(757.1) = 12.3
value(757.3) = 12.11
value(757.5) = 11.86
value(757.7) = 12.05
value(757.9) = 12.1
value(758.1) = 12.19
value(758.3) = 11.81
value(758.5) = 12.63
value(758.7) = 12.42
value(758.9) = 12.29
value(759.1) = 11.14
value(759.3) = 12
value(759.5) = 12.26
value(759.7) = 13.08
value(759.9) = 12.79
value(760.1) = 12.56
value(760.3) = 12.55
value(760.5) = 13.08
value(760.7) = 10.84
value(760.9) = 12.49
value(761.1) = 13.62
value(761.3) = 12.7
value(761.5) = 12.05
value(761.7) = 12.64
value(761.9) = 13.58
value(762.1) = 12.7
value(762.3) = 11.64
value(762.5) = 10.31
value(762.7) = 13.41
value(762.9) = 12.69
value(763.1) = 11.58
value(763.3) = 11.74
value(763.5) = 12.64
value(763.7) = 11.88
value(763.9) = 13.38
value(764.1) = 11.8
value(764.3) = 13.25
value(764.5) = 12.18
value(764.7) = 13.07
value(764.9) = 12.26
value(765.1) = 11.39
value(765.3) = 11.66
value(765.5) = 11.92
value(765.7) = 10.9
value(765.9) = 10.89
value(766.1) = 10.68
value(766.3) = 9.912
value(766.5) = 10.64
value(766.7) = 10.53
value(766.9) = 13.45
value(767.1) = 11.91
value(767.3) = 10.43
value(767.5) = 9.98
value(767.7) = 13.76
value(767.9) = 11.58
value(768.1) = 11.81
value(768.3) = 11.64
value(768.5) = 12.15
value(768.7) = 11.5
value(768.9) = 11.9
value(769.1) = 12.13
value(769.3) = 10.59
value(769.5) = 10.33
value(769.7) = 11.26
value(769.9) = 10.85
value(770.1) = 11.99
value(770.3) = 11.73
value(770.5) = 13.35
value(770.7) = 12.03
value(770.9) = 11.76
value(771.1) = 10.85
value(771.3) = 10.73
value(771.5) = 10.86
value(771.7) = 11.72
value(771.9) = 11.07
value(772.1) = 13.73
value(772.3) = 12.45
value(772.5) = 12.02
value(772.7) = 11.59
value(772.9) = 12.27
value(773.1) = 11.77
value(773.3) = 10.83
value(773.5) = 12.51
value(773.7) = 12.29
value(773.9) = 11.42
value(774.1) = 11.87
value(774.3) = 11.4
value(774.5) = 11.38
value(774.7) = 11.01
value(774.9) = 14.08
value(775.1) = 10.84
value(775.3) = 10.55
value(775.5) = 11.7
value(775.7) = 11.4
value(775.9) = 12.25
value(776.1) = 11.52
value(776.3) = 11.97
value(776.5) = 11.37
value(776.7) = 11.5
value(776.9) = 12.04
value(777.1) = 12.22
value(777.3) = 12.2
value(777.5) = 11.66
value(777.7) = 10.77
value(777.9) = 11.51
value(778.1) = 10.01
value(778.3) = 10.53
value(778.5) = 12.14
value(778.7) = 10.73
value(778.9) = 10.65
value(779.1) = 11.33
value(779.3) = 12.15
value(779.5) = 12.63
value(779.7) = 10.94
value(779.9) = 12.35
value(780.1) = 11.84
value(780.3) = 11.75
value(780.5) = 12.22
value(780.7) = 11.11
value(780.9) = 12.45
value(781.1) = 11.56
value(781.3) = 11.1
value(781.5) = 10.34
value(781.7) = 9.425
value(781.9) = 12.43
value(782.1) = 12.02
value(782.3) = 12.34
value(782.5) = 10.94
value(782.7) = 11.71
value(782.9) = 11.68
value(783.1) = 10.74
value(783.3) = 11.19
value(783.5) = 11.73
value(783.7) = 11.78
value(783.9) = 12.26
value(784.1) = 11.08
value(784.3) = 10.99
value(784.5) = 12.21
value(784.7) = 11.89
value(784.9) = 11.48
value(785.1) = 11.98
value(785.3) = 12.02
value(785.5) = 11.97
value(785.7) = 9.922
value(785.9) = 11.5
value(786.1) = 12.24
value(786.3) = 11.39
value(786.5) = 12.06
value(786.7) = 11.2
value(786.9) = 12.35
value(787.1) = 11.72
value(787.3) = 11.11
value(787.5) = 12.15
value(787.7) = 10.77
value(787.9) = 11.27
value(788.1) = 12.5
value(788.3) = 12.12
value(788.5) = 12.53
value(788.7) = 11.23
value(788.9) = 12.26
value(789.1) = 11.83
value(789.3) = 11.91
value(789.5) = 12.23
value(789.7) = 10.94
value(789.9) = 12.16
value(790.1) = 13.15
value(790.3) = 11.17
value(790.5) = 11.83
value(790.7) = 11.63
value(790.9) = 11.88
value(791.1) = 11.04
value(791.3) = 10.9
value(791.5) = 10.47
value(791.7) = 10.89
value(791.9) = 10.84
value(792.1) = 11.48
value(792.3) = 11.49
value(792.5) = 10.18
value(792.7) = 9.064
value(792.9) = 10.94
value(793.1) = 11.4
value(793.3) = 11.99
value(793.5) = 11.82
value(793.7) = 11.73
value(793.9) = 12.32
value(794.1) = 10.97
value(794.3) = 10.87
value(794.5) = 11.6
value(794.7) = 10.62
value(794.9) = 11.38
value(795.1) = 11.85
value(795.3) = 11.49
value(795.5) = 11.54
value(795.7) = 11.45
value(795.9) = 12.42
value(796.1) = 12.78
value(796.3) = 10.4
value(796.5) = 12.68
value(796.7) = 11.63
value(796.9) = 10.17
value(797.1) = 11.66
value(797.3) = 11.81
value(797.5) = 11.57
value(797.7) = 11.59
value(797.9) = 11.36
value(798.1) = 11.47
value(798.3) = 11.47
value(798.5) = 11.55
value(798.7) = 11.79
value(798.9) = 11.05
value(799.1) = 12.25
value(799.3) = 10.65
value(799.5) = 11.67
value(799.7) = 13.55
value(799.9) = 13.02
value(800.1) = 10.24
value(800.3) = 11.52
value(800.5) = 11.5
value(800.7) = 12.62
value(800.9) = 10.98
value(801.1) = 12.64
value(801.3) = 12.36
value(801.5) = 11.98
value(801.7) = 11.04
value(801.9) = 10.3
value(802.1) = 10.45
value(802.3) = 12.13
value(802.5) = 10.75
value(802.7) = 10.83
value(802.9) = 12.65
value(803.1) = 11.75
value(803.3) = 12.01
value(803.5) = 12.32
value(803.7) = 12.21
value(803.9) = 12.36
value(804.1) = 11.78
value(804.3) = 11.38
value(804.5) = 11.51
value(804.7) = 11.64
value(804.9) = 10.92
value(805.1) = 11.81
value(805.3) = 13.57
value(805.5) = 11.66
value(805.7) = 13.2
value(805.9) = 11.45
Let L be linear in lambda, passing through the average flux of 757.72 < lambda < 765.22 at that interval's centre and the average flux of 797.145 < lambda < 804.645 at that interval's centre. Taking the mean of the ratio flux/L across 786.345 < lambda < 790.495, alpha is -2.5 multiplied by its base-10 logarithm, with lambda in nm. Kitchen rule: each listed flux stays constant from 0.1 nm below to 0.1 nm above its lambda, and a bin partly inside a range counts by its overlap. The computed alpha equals 0.01 mag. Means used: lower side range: 12.3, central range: 11.8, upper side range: 11.7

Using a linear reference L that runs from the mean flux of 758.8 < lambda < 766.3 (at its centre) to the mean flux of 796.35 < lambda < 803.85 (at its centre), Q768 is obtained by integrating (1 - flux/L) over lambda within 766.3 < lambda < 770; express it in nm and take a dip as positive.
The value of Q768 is 0.205 nm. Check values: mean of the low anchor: 12.2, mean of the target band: 11.4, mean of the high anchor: 11.7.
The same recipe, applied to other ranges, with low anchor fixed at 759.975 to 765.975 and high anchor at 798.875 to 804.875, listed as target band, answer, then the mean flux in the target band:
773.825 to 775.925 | 0.083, 11.6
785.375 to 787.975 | 0.087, 11.5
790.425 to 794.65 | 0.228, 11.2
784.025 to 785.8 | 0.064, 11.5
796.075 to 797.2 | 0.029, 11.5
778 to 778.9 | 0.090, 10.8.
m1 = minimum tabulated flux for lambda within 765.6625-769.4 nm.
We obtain 9.912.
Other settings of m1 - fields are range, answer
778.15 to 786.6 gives 9.425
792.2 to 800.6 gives 9.064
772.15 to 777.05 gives 10.55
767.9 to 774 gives 10.33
